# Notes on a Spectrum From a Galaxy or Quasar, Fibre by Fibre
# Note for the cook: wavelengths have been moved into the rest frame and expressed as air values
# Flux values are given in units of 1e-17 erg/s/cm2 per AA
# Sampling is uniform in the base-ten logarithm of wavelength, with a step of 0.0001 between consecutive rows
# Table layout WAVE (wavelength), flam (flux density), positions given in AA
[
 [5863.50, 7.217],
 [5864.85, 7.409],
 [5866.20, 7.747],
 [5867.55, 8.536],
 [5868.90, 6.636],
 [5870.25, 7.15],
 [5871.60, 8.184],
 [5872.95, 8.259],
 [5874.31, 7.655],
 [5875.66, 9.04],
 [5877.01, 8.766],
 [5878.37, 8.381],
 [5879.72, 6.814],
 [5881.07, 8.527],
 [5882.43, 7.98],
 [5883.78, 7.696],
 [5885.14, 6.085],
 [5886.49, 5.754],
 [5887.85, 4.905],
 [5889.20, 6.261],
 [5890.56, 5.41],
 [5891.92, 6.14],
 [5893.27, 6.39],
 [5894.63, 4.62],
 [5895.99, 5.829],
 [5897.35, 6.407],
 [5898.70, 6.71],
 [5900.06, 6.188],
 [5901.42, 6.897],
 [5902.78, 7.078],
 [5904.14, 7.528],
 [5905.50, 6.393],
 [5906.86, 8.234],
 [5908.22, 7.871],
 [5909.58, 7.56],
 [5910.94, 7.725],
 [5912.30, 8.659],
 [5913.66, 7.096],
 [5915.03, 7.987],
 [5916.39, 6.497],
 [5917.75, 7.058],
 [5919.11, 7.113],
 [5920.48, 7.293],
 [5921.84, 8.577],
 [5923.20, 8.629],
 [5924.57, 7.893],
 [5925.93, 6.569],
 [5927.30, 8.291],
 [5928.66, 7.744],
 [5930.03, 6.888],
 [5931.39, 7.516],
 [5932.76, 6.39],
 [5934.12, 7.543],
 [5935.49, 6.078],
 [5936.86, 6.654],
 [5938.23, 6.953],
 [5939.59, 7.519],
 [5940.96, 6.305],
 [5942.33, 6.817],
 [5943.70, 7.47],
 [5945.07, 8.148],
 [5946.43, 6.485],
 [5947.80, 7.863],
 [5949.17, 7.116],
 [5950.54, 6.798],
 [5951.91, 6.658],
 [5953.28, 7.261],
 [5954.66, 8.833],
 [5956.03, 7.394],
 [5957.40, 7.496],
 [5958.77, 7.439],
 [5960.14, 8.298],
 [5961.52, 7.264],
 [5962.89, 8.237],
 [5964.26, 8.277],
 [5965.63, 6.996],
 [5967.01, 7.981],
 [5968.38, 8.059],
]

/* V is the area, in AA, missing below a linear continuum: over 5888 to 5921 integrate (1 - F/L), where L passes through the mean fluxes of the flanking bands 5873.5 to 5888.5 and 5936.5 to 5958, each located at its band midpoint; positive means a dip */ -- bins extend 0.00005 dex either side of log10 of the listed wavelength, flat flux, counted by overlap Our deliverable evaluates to 2.3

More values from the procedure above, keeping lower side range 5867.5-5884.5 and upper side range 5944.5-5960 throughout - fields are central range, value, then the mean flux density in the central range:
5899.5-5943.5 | 2.0 AA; 7.3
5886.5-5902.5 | 3.7 AA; 6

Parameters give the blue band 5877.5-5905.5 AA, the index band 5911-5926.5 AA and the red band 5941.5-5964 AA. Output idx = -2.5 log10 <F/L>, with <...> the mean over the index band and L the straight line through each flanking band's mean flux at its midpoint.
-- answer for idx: -0.09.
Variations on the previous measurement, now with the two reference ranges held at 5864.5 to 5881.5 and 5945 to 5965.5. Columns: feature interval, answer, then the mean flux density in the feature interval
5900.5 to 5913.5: 0.04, 7.51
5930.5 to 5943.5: 0.11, 6.89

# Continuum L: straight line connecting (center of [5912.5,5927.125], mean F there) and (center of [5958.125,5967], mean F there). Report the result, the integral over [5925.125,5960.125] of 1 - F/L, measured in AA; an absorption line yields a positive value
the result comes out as 1.96 AA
